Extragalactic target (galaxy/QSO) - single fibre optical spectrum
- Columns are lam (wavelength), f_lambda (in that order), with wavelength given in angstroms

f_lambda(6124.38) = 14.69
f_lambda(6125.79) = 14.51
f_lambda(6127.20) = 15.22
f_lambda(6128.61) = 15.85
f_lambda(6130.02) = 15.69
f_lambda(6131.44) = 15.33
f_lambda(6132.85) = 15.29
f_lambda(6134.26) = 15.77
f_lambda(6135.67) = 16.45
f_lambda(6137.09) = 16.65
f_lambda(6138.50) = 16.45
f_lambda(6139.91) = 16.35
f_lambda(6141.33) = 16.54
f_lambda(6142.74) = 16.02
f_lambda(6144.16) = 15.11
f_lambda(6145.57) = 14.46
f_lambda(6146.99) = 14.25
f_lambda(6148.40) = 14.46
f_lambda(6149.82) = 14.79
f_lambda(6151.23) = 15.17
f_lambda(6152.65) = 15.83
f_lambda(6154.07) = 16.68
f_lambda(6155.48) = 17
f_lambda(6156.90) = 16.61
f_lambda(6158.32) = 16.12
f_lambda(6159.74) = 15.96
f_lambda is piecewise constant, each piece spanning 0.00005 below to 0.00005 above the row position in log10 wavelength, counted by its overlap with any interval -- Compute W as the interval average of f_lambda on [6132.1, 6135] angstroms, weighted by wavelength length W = 15.6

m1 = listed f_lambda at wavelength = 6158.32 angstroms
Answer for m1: 16.12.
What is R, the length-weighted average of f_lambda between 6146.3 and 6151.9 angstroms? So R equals 14.7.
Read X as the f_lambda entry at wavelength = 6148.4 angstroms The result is 14.46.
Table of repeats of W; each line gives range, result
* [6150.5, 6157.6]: 16.3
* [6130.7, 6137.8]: 15.9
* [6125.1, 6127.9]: 14.9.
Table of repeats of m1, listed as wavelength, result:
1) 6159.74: 15.96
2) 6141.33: 16.54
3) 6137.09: 16.65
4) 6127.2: 15.22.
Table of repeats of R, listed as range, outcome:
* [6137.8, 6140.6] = 16.4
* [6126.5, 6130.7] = 15.6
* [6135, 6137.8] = 16.5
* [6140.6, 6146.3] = 15.5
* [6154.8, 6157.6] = 16.8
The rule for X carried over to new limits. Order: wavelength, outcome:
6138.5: 16.45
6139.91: 16.35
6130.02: 15.69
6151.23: 15.17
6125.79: 14.51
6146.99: 14.25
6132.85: 15.29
